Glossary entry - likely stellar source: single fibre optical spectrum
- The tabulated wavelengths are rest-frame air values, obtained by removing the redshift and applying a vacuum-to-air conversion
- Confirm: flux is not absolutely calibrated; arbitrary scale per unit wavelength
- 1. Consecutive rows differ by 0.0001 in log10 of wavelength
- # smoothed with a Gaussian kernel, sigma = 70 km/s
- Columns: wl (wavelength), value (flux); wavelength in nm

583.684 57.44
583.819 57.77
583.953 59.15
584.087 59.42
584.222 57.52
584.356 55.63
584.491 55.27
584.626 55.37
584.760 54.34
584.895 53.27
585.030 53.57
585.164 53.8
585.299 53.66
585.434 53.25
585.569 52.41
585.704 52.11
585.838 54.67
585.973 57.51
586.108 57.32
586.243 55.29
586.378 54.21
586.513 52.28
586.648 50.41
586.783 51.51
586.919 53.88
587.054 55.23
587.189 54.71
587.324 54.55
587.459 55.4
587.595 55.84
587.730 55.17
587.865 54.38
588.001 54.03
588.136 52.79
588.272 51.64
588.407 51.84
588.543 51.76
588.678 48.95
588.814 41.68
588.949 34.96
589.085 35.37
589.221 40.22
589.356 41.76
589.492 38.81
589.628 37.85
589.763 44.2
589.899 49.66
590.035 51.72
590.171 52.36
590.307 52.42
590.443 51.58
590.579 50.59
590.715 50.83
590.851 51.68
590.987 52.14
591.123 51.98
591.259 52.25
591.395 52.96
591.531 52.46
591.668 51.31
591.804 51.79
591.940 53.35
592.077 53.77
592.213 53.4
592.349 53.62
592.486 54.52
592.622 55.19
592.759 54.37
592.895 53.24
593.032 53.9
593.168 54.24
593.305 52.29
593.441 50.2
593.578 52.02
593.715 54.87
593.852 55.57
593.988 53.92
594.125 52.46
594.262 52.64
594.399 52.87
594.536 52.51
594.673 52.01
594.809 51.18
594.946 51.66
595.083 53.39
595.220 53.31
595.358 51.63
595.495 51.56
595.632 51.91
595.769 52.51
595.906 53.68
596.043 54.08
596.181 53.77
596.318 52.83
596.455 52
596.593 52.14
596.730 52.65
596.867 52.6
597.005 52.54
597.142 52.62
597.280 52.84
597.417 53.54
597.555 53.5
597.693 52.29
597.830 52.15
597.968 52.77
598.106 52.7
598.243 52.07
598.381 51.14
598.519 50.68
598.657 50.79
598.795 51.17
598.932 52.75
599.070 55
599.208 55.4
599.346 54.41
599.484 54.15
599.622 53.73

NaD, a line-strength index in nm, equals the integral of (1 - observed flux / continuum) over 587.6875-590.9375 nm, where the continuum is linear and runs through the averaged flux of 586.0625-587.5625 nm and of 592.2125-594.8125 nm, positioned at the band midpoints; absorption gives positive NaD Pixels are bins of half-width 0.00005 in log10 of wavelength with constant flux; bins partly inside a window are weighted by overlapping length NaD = 0.37 nm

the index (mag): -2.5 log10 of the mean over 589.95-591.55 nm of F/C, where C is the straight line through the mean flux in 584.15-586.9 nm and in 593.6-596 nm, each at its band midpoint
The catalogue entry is 0.031 mag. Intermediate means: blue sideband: 54.2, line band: 51.9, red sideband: 52.8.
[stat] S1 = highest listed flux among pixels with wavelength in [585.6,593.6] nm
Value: 57.51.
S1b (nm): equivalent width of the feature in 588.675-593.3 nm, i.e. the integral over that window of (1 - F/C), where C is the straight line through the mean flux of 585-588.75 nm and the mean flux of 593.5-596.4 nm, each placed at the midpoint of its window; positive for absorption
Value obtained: 0.329 nm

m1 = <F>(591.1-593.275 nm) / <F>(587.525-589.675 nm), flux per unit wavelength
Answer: 1.14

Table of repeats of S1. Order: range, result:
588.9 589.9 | 49.66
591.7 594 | 55.57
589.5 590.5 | 52.42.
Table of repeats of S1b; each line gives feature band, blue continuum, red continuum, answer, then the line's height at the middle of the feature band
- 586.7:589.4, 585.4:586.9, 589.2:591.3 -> 0.076 nm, 51.2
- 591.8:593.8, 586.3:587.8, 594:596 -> -0.022 nm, 52.9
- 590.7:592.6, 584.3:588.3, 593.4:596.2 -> 0.020 nm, 53.3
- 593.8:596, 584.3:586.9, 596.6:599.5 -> 0.015 nm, 53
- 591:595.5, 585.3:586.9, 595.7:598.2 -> 0.018 nm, 53.1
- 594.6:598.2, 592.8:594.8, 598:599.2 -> 0.000 nm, 52.6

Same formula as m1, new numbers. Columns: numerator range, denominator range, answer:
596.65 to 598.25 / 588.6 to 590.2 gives 1.23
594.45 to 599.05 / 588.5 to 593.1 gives 1.06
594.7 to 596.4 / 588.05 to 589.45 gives 1.17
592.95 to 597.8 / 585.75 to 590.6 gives 1.05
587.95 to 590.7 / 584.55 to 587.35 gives 0.87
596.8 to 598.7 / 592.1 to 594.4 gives 0.98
